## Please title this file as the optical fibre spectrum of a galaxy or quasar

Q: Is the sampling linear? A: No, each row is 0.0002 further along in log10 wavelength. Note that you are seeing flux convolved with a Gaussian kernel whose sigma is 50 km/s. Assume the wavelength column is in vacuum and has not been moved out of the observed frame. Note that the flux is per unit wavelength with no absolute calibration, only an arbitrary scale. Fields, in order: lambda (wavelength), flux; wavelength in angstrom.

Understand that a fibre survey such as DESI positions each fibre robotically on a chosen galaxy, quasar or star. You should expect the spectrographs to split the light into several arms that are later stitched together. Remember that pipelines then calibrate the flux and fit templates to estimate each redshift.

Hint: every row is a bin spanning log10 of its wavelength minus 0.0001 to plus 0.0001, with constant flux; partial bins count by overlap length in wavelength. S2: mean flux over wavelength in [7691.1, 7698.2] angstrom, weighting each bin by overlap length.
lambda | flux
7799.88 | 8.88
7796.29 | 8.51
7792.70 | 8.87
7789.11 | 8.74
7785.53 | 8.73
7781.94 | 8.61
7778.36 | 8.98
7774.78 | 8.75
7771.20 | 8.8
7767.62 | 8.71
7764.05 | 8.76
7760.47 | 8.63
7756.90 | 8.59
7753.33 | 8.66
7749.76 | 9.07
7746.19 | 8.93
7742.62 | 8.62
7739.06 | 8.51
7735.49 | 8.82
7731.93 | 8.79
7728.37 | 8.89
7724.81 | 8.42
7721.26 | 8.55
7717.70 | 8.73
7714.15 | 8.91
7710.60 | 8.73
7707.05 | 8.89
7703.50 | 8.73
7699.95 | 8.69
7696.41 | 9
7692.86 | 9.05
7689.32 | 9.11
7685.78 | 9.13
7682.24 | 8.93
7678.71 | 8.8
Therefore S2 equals 9.02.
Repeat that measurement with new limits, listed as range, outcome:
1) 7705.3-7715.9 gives 8.84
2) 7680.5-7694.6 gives 9.06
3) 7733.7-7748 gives 8.72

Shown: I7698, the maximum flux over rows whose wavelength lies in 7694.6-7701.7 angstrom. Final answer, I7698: 9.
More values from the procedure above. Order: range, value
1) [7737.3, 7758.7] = 9.07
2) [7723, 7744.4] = 8.89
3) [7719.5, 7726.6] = 8.55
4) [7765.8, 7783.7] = 8.98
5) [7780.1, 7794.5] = 8.87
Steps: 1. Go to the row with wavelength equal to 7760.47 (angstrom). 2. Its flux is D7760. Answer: 8.63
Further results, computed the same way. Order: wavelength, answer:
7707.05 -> 8.89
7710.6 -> 8.73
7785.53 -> 8.73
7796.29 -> 8.51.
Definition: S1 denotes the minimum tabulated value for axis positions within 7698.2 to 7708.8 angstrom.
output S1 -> 8.69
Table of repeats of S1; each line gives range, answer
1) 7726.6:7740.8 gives 8.51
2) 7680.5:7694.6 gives 8.93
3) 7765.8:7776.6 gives 8.71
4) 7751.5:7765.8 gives 8.59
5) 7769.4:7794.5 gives 8.61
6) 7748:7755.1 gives 8.66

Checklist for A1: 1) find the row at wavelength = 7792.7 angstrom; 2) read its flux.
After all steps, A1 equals 8.87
